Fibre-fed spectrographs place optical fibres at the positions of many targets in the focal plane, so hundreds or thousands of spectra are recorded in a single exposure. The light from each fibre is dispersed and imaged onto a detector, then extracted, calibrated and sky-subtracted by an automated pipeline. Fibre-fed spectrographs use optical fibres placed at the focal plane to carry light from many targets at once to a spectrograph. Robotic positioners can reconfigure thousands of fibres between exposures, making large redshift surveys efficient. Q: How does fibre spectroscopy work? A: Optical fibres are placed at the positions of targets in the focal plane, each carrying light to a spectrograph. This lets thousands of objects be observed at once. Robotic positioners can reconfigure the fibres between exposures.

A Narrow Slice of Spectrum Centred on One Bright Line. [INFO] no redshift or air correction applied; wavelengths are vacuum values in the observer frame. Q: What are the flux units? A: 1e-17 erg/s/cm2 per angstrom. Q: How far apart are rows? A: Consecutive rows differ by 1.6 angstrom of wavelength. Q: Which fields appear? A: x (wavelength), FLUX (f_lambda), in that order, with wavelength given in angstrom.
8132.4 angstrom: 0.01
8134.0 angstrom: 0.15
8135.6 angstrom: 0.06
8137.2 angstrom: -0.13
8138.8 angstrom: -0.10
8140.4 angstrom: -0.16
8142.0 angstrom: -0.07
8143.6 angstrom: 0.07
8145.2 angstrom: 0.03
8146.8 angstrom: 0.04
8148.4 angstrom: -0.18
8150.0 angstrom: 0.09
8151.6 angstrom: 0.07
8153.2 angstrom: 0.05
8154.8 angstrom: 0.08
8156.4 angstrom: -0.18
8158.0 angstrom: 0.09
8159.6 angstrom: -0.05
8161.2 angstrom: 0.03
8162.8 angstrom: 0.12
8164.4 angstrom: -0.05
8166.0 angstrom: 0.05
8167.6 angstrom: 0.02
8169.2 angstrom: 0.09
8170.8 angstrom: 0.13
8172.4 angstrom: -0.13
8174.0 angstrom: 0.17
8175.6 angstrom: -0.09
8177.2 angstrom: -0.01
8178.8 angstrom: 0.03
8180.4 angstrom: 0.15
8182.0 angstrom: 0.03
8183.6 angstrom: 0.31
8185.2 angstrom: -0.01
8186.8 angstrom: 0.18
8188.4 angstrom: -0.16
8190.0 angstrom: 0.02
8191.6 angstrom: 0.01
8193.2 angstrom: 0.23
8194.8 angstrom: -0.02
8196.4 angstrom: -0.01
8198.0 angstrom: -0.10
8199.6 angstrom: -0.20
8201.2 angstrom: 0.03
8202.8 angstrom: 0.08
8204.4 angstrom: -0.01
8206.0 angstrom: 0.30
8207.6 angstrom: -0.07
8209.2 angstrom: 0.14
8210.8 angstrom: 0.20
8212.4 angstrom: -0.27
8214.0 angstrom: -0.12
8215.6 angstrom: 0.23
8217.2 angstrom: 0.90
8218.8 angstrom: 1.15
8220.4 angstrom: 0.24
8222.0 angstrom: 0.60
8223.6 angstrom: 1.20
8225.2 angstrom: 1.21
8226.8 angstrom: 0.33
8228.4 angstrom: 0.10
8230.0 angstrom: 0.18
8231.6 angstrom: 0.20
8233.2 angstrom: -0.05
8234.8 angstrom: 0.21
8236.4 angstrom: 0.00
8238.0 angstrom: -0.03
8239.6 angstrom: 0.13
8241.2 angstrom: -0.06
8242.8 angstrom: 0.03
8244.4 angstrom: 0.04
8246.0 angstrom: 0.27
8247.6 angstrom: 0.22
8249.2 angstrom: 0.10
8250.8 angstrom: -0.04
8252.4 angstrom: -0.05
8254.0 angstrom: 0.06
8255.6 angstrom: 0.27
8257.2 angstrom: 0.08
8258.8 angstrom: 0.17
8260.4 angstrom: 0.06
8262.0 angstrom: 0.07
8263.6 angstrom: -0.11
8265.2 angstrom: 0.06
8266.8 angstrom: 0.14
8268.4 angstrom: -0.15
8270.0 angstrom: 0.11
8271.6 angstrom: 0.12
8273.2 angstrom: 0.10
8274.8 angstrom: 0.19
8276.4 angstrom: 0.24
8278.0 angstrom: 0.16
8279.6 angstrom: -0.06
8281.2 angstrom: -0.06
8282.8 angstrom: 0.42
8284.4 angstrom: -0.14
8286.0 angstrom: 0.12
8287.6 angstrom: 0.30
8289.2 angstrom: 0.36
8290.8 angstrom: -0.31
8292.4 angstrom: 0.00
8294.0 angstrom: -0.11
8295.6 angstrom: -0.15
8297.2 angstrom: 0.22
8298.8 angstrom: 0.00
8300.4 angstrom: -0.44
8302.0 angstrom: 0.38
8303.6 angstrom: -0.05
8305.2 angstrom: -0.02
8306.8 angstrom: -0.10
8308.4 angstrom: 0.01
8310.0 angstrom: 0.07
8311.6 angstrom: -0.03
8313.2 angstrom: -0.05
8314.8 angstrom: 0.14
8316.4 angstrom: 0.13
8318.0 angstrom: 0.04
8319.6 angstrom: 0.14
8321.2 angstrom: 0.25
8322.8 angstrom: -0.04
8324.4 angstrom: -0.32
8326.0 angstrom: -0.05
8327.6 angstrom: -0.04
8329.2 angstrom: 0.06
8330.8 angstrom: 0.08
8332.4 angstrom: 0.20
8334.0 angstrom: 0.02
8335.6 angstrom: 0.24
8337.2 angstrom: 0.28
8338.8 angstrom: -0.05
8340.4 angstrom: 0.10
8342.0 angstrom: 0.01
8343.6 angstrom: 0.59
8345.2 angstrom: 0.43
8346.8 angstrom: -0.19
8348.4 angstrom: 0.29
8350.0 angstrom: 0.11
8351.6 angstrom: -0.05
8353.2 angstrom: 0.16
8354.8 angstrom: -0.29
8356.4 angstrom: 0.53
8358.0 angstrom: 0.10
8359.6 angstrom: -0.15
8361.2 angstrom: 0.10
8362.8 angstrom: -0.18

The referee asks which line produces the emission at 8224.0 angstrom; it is [O II]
